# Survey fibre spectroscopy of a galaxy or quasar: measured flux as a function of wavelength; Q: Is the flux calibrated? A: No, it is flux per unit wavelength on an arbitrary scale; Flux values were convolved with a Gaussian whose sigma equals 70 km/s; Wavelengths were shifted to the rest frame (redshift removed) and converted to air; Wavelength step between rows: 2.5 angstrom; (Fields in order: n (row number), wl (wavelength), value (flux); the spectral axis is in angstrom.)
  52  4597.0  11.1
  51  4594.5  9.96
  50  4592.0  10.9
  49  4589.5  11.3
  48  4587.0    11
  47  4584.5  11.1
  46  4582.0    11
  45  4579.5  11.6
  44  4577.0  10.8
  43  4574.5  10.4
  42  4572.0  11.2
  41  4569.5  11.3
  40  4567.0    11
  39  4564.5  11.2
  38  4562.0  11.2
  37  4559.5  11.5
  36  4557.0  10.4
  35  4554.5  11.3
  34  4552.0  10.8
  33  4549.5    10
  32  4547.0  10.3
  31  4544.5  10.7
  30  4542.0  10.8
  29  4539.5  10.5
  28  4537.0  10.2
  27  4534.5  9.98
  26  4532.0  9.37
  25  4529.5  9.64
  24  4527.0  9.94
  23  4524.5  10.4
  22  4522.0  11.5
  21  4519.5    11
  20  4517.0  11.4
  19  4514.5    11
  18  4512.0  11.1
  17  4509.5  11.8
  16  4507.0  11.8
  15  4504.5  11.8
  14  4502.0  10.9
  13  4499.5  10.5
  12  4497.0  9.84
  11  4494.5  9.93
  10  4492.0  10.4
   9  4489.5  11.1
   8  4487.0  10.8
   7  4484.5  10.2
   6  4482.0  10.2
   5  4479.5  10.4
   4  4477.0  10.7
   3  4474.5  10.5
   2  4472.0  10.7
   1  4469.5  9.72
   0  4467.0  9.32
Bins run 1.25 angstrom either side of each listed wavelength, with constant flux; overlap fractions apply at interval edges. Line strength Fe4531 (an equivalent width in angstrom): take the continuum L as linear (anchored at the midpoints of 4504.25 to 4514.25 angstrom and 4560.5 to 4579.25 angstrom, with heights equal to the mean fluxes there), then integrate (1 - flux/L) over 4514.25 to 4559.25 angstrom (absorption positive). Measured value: 3.17 angstrom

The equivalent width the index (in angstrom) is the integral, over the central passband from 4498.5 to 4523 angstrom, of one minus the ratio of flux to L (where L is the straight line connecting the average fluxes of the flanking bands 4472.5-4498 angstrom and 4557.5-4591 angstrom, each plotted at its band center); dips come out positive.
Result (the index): -1.5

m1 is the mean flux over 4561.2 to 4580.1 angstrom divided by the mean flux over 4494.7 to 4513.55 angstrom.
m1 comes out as 1.0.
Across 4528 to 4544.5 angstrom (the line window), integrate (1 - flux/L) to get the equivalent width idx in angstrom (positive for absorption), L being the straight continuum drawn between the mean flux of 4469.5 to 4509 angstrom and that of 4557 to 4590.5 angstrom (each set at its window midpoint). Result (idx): 1.2 angstrom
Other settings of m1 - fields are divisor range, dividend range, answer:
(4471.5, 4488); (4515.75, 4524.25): 1.07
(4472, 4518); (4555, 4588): 1.02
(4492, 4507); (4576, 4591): 1.04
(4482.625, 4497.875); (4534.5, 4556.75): 1.01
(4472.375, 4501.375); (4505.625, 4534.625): 1.03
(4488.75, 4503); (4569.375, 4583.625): 1.06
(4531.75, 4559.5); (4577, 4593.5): 1.06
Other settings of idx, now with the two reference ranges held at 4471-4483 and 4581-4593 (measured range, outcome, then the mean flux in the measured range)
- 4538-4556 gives 0.4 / 10.6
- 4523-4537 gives 1.1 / 9.92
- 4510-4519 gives -0.4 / 11.2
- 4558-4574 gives -0.3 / 11.2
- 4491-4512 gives -0.5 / 10.9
